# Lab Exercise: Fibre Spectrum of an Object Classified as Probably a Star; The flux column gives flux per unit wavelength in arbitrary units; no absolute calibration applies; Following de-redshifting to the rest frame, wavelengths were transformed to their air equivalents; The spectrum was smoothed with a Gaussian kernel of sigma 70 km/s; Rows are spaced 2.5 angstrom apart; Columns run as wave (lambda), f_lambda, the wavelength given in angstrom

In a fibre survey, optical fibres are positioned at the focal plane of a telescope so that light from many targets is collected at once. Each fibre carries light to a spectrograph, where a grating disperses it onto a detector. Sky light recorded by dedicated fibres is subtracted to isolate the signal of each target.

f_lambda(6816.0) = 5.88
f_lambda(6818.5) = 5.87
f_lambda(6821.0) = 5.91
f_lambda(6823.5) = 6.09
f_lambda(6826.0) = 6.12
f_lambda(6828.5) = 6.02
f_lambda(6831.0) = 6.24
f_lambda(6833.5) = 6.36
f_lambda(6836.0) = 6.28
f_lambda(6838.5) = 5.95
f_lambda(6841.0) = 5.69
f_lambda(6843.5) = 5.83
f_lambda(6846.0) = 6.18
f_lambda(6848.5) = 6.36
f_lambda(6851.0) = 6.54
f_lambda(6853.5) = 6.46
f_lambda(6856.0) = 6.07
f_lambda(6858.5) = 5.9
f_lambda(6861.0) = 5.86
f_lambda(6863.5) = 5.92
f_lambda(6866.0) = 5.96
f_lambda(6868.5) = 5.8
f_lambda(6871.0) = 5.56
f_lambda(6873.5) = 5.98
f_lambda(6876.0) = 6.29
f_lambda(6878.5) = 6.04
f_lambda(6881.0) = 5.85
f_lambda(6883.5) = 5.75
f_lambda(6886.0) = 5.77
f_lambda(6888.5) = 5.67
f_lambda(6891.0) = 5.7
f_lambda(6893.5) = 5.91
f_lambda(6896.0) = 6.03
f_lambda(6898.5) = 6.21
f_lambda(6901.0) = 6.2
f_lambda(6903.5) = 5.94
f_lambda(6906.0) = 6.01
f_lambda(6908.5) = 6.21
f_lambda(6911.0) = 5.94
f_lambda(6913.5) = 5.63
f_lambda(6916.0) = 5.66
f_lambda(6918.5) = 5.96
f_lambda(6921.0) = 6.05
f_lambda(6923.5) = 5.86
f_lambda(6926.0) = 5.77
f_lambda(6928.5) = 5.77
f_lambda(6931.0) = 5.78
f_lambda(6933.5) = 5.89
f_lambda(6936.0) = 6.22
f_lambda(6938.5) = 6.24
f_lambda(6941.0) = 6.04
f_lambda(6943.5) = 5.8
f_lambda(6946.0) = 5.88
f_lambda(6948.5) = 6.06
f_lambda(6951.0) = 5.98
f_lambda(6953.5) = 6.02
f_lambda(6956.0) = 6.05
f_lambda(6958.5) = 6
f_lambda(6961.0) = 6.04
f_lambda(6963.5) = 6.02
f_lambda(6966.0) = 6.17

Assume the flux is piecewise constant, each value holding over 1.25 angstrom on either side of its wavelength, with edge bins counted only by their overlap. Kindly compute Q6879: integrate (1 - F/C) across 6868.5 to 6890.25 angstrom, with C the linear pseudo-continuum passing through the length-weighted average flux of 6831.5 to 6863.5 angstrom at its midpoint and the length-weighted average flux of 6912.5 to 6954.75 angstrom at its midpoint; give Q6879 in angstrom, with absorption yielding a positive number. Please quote 0.7 angstrom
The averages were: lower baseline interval 6.12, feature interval 5.86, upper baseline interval 5.92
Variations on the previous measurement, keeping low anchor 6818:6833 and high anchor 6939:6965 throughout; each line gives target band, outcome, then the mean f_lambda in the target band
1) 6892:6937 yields 0.6 angstrom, 5.94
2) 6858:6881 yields 0.5 angstrom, 5.92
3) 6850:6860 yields -0.3 angstrom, 6.23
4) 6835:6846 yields 0.2 angstrom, 5.96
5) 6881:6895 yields 0.6 angstrom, 5.77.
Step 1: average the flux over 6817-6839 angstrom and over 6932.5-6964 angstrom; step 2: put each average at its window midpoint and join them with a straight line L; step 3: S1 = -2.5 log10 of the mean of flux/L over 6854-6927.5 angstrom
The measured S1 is 0.02 mag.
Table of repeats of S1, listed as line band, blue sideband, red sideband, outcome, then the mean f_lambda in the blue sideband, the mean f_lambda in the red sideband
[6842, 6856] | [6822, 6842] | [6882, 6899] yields -0.04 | 6.1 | 5.85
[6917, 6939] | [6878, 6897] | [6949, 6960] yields 0.00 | 5.83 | 6.02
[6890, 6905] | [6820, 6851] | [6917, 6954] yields 0.00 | 6.11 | 5.95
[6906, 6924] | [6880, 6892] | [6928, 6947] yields -0.01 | 5.75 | 5.96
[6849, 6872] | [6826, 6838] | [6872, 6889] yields 0.00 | 6.2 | 5.91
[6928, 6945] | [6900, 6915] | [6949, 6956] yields 0.01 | 5.98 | 6.02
